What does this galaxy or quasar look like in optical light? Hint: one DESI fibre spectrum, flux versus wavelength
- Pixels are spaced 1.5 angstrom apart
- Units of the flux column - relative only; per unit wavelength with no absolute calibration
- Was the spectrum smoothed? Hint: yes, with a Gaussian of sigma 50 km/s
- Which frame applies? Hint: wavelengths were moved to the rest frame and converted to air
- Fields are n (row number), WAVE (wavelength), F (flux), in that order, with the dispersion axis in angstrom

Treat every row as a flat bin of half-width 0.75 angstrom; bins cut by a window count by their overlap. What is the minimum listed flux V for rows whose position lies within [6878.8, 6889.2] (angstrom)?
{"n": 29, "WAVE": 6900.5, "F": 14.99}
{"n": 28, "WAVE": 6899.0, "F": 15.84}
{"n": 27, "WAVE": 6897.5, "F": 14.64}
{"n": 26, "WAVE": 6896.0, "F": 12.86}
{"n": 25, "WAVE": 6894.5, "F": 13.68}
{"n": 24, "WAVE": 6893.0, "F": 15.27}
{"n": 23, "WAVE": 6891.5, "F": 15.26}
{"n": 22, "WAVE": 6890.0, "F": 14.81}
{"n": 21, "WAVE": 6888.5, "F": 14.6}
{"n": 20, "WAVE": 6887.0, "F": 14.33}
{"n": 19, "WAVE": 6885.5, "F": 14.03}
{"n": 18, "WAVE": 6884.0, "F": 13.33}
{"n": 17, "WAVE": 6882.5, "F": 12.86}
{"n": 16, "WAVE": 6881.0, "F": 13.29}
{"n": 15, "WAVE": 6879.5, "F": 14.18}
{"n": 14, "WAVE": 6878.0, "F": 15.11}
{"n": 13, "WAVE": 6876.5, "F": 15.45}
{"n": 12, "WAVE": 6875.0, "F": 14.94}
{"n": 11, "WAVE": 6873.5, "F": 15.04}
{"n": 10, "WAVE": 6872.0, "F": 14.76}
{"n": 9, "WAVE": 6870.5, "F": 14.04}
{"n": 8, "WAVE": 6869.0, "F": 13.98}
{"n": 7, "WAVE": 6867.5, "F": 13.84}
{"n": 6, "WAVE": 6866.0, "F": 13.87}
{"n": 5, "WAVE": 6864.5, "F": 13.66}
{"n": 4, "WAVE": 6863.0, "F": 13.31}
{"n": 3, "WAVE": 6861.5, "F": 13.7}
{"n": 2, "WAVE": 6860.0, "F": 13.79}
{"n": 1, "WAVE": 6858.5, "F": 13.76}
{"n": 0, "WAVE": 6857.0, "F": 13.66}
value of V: 12.86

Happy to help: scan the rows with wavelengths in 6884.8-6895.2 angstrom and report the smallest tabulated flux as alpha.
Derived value 13.68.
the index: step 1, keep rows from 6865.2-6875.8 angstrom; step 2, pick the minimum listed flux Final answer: 13.84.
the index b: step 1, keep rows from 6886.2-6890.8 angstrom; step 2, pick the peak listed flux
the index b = 14.81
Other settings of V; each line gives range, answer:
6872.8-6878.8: 14.94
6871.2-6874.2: 14.76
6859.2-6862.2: 13.7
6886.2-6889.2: 14.33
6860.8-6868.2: 13.31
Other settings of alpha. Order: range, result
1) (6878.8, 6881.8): 13.29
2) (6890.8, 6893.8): 15.26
